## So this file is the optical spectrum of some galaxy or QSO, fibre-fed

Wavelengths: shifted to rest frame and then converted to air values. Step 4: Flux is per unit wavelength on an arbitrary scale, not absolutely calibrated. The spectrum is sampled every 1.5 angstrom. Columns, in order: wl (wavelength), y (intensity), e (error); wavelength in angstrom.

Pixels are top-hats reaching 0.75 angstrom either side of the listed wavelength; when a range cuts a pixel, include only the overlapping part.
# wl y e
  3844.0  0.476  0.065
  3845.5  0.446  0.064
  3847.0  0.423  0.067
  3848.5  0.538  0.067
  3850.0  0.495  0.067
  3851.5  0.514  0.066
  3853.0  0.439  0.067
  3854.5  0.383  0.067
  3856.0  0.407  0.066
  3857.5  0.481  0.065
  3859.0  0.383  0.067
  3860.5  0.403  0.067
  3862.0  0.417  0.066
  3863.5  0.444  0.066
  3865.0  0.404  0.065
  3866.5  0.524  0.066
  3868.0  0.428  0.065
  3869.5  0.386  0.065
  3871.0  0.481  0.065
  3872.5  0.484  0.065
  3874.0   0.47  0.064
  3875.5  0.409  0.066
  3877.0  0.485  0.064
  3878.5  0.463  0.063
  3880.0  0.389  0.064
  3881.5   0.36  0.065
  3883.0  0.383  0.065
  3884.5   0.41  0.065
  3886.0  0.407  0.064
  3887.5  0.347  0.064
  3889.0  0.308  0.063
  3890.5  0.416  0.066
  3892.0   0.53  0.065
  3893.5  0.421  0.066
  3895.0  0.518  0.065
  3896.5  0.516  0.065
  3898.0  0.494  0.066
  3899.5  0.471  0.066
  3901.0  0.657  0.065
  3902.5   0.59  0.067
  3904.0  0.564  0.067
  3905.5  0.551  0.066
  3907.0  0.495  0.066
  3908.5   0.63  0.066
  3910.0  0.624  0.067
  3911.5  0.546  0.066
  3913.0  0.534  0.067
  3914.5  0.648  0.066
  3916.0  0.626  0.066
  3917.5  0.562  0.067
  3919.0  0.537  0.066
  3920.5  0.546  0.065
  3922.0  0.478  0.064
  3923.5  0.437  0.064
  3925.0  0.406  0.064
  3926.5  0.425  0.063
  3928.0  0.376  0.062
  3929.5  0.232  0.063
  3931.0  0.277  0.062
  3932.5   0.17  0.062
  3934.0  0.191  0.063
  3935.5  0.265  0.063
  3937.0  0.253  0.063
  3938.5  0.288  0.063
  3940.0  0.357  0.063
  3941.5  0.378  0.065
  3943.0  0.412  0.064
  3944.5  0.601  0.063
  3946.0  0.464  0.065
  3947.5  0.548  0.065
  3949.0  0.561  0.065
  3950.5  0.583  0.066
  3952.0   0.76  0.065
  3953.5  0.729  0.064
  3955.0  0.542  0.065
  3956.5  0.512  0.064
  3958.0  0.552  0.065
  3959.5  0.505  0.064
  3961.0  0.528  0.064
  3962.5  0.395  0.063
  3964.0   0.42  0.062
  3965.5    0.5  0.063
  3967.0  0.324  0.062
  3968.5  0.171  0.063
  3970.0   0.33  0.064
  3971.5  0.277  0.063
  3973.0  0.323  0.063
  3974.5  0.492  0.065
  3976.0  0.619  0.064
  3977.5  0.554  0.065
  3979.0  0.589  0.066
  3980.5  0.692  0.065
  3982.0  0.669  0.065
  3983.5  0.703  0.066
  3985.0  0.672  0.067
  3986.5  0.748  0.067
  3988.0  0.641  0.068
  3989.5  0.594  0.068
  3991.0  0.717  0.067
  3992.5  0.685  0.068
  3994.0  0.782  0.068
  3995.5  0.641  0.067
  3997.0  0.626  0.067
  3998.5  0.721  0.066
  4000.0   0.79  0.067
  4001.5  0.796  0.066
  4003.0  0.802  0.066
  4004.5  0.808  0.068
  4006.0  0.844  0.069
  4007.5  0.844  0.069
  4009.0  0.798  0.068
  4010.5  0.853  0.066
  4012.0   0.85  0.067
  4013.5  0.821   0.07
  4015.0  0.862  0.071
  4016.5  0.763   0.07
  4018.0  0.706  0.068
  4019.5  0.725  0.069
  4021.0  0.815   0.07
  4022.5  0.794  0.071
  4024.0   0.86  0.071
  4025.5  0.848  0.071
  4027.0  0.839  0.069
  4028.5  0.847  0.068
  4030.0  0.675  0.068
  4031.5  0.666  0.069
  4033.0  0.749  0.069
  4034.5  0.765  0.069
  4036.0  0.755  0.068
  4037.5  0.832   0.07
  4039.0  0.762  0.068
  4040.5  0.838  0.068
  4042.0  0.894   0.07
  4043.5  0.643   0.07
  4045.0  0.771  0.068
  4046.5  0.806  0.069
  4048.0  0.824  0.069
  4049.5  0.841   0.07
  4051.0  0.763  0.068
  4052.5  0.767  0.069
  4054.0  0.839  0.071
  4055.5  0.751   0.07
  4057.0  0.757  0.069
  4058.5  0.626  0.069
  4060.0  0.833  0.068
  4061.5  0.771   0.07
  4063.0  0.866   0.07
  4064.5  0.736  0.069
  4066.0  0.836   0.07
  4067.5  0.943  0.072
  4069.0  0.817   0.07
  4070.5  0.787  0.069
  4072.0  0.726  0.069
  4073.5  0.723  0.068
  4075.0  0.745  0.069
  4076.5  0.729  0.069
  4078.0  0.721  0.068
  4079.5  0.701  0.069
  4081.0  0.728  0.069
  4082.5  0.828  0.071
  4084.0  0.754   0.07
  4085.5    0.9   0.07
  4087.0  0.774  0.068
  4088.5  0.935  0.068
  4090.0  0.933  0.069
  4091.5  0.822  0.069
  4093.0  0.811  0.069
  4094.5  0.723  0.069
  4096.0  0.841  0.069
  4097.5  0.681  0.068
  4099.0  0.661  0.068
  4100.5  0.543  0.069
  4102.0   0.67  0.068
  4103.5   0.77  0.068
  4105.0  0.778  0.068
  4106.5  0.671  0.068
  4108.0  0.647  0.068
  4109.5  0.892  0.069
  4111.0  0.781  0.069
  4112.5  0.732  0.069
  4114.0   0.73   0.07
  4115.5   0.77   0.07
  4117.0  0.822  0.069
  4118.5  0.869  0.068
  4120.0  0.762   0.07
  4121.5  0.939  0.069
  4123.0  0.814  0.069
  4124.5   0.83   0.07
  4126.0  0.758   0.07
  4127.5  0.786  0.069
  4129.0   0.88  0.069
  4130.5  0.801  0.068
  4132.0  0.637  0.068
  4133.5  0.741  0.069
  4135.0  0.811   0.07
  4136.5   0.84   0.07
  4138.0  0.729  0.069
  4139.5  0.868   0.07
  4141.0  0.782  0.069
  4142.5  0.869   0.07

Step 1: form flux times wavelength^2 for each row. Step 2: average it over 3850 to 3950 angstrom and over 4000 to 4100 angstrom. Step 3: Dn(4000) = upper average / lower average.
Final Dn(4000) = 1.9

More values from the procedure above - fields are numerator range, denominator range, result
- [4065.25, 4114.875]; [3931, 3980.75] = 1.84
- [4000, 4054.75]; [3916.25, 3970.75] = 1.91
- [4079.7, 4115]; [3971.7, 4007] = 1.20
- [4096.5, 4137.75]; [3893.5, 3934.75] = 1.75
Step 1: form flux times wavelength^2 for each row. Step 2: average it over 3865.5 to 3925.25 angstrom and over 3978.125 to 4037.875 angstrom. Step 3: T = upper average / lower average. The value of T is 1.63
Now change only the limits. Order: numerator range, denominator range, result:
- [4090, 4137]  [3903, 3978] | 1.82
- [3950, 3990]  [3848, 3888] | 1.29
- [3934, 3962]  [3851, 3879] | 1.14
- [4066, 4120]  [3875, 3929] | 1.74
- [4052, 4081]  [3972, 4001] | 1.25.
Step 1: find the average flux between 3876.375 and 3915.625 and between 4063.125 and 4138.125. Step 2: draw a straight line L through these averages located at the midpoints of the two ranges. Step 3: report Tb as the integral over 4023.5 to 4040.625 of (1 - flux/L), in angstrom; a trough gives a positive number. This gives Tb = -2.5 angstrom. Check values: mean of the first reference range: 0.492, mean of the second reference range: 0.778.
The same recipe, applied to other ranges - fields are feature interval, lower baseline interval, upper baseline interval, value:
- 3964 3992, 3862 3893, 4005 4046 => 6.08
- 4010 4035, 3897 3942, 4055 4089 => -4.30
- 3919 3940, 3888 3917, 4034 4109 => 8.35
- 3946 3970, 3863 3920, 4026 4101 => 3.85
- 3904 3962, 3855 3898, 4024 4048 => 7.91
